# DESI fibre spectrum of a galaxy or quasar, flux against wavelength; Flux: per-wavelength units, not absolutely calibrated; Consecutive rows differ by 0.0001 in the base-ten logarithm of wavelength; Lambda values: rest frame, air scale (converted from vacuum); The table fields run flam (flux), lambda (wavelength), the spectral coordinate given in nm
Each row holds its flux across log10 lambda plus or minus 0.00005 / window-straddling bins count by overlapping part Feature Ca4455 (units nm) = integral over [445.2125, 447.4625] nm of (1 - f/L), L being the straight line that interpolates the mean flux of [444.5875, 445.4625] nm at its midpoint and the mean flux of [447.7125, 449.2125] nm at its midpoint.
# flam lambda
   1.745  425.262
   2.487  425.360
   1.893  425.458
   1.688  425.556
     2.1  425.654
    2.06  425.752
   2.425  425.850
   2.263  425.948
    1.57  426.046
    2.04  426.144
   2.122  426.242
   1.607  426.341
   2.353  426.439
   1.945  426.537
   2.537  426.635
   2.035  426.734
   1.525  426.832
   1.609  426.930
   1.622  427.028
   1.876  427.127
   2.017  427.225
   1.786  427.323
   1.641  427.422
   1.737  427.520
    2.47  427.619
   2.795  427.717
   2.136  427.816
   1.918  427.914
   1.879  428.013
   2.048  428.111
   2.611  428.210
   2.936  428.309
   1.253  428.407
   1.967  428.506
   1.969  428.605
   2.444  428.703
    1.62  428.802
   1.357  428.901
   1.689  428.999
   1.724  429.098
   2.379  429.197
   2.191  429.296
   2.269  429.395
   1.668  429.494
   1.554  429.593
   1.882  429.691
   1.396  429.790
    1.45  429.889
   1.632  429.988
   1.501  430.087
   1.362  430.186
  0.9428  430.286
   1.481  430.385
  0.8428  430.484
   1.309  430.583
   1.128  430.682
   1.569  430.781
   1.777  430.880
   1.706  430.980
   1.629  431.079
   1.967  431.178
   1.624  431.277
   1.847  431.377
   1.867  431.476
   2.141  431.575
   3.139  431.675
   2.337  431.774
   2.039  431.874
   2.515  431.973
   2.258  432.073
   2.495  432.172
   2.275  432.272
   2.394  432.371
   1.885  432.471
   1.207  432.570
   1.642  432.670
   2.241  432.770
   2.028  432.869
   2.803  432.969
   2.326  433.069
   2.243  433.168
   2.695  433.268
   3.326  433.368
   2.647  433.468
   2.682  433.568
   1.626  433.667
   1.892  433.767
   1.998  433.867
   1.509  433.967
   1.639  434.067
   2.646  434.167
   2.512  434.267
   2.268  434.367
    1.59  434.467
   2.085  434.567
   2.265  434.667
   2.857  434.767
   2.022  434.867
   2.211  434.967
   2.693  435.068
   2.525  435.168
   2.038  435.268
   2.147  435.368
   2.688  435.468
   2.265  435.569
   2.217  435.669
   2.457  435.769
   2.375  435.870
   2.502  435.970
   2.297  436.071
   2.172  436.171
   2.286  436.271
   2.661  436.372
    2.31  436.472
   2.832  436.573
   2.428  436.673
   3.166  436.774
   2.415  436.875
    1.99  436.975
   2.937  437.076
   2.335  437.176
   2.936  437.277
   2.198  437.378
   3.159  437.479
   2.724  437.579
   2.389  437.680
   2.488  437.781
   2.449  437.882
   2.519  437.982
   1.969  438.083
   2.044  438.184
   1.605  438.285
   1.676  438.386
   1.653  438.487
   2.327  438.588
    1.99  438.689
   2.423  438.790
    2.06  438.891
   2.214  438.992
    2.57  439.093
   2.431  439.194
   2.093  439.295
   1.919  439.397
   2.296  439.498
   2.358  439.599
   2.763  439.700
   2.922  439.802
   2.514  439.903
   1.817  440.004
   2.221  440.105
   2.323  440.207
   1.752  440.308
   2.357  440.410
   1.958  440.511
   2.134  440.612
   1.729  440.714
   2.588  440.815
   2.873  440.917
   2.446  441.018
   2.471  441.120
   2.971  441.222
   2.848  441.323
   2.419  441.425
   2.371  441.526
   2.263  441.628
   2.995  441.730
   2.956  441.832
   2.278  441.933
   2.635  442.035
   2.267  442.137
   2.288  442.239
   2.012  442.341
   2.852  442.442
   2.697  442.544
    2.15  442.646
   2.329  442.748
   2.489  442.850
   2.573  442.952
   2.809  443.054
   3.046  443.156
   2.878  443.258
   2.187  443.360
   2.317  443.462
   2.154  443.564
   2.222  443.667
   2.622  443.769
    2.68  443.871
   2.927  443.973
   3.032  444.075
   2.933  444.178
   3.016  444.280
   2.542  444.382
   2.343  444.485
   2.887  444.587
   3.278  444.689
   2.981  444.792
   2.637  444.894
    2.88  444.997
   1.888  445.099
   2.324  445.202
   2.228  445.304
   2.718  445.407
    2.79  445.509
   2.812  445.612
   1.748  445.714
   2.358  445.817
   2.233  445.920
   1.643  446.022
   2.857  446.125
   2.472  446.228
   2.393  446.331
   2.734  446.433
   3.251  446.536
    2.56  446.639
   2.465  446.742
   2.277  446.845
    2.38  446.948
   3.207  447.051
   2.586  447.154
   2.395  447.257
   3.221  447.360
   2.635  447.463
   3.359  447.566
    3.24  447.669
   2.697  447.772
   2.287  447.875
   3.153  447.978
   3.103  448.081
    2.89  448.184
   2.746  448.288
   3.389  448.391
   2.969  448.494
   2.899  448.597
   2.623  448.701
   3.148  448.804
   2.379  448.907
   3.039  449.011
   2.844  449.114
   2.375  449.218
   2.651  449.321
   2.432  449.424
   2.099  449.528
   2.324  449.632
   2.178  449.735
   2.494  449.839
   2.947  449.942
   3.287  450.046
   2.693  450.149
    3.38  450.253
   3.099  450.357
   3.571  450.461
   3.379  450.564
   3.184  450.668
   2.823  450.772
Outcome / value 0.15 nm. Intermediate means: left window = 2.63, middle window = 2.54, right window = 2.86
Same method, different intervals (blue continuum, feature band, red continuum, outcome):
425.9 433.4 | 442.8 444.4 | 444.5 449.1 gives -0.06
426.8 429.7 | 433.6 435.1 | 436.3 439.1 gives 0.07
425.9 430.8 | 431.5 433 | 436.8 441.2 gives -0.15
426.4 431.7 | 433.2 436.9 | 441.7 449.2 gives -0.37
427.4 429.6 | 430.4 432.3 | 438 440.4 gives 0.15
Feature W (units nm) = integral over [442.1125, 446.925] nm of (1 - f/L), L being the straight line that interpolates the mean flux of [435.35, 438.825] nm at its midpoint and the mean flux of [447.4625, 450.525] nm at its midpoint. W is 0.20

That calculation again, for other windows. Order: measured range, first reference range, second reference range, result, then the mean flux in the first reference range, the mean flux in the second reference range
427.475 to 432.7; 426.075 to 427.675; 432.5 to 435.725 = 0.45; 1.93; 2.23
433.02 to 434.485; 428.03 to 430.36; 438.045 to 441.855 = -0.17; 1.82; 2.29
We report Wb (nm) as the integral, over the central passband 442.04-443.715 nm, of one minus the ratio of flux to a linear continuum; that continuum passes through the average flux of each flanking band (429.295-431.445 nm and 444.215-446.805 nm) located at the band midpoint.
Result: -0.050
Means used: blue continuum 1.57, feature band 2.46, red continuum 2.56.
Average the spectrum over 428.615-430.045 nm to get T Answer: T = 1.81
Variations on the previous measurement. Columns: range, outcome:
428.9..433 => 1.84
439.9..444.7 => 2.5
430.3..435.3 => 2.08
